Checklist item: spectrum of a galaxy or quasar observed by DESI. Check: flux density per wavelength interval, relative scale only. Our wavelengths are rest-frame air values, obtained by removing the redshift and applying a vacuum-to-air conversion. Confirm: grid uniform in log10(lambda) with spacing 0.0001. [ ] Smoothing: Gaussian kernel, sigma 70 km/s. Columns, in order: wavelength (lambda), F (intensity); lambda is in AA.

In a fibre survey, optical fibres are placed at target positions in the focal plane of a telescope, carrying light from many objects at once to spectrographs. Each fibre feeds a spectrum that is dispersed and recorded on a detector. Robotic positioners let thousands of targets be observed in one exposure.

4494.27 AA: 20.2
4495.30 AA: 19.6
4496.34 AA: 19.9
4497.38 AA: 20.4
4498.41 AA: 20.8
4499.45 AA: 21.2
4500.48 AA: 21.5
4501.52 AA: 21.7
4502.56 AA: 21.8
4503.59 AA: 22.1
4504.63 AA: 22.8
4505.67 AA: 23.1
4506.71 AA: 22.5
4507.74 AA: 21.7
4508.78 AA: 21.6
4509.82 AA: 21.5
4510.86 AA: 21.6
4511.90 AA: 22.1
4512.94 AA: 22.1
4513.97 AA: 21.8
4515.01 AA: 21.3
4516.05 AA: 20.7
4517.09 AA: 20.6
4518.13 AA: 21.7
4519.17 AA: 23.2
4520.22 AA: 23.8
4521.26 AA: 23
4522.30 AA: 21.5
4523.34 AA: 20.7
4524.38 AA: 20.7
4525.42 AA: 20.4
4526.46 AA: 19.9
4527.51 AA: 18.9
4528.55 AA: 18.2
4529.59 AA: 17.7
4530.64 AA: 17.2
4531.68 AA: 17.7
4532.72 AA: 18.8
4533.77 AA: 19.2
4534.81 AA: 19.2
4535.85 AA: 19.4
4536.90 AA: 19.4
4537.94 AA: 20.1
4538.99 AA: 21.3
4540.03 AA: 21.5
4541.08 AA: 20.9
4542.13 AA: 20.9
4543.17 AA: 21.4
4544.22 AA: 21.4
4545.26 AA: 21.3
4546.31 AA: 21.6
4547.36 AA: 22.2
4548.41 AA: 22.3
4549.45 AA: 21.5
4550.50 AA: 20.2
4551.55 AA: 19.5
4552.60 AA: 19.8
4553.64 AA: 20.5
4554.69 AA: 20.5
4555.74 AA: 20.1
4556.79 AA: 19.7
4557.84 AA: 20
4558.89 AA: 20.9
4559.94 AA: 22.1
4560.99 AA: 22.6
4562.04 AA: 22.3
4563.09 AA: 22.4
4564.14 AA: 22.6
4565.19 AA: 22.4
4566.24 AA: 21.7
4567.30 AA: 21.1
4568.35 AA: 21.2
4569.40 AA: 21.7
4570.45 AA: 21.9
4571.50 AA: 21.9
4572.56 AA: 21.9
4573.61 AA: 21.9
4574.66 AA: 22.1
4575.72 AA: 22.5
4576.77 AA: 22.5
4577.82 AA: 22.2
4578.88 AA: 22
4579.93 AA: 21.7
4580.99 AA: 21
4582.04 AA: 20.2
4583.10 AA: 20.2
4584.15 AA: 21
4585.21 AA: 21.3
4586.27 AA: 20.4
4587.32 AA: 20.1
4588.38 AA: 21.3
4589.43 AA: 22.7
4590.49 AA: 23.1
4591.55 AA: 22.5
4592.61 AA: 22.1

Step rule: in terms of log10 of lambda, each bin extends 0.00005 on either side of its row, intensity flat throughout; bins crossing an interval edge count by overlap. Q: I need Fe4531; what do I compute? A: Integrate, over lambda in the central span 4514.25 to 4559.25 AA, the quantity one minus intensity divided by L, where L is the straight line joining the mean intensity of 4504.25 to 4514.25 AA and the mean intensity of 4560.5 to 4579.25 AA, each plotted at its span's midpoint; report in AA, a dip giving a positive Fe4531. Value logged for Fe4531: 3.22 AA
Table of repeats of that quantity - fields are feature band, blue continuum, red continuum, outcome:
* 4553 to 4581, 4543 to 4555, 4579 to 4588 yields -0.95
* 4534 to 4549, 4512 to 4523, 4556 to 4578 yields 0.67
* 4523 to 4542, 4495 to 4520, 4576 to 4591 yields 1.77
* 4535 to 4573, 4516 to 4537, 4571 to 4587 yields -0.60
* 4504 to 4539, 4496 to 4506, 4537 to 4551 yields 1.06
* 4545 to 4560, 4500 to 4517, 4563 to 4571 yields 0.75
